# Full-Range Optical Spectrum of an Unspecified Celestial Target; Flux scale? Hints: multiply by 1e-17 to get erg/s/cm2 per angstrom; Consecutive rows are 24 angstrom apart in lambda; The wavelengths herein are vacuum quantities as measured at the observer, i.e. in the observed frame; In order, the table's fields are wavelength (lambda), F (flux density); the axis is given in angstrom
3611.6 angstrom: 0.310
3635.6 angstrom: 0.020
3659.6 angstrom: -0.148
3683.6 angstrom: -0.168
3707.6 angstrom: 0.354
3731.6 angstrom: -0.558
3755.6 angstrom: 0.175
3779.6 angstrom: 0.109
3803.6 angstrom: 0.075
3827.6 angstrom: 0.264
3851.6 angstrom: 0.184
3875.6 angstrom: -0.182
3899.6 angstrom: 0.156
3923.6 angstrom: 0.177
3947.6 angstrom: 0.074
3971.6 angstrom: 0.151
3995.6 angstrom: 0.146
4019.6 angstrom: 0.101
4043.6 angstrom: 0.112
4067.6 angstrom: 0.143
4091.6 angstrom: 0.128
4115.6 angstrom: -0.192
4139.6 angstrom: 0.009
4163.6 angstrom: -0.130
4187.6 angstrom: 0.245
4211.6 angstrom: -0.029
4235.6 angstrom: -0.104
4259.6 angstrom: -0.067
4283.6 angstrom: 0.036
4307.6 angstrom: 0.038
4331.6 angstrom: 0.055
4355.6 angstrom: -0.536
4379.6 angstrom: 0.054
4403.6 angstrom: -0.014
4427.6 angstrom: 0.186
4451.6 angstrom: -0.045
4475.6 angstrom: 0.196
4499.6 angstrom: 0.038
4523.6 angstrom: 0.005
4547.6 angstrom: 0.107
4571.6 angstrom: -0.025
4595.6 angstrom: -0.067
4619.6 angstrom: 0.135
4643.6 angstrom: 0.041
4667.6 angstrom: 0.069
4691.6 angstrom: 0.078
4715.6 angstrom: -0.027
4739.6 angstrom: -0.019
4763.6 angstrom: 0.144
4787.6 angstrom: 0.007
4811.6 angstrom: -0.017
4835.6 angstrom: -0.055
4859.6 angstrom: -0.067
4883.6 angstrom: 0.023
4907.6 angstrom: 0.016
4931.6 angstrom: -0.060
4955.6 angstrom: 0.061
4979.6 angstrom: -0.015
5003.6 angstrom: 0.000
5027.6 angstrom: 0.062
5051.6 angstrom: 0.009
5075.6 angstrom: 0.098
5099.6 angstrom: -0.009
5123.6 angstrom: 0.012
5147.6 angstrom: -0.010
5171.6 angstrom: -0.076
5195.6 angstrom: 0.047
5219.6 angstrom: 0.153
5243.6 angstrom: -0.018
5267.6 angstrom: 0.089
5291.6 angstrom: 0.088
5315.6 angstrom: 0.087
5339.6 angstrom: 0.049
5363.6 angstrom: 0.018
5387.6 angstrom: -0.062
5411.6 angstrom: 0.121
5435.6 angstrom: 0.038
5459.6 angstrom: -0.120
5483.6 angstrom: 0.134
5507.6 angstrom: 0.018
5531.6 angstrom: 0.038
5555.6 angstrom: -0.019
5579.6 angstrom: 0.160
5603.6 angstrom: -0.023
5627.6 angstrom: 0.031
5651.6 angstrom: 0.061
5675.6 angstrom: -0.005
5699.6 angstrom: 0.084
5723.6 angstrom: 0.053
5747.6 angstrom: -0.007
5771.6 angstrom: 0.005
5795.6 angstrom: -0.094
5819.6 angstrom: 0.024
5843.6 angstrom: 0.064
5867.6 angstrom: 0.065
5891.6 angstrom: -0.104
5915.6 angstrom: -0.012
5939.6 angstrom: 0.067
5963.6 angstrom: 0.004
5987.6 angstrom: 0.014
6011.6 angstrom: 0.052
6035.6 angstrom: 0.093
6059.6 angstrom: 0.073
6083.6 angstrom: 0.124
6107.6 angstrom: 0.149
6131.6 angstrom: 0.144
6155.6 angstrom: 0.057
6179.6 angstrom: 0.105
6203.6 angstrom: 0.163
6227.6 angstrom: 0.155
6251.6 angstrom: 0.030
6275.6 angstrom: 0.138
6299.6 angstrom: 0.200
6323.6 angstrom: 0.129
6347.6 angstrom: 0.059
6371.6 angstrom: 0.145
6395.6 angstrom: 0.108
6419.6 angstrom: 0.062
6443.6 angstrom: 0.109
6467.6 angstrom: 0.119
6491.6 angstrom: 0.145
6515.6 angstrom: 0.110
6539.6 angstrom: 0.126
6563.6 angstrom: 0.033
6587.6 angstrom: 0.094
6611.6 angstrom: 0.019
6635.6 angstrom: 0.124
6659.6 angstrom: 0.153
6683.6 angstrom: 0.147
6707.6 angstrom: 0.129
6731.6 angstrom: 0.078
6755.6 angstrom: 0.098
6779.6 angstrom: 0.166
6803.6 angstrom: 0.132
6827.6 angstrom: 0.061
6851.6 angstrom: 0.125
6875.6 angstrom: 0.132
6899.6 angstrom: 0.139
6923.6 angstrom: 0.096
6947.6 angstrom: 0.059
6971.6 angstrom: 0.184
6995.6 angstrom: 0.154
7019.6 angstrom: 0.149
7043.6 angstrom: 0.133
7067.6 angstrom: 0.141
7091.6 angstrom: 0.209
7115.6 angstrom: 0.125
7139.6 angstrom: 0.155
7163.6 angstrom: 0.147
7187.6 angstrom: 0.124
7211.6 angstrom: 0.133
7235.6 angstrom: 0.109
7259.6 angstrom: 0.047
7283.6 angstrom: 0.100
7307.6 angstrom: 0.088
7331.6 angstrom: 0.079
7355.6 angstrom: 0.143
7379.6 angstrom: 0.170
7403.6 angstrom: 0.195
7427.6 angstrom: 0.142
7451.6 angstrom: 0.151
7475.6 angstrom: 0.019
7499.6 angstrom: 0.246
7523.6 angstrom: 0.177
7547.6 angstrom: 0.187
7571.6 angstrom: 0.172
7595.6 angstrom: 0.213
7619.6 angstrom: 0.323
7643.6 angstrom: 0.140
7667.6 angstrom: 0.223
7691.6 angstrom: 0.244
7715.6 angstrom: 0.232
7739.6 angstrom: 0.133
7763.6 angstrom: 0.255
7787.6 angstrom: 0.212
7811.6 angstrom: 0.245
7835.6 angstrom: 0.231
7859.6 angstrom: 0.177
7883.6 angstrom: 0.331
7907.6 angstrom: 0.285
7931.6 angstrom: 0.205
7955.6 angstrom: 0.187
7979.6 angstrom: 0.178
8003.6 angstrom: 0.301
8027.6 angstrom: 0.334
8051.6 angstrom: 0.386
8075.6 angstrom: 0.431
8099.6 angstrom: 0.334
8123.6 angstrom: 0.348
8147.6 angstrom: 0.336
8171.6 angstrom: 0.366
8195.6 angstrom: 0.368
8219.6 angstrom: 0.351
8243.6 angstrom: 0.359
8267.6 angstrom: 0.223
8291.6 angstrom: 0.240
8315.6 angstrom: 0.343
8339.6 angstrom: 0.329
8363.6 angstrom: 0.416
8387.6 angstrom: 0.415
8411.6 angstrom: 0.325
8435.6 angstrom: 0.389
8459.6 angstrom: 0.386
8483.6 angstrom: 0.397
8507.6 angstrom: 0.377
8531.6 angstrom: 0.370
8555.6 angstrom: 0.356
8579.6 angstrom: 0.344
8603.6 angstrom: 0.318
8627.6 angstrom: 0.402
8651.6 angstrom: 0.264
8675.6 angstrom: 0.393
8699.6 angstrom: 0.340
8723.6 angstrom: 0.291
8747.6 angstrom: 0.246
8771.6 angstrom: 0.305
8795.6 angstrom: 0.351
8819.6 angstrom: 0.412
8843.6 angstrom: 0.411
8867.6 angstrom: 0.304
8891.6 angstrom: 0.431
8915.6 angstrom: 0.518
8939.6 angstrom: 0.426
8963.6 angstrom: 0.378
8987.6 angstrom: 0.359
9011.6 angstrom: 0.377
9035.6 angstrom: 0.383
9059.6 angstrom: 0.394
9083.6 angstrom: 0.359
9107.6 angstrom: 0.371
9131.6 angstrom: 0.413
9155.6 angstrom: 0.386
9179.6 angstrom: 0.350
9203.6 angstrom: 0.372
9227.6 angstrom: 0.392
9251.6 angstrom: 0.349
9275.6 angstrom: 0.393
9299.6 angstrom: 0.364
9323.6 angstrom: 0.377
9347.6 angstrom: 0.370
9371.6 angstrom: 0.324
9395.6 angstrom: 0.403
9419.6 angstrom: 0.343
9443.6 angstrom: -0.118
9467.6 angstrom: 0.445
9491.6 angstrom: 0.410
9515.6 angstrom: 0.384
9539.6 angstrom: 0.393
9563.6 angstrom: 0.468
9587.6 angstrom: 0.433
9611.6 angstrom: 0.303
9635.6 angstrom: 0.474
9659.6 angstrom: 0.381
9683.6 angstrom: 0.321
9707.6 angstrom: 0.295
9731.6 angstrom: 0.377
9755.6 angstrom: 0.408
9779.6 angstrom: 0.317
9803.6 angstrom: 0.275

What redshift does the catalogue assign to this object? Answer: 1.015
